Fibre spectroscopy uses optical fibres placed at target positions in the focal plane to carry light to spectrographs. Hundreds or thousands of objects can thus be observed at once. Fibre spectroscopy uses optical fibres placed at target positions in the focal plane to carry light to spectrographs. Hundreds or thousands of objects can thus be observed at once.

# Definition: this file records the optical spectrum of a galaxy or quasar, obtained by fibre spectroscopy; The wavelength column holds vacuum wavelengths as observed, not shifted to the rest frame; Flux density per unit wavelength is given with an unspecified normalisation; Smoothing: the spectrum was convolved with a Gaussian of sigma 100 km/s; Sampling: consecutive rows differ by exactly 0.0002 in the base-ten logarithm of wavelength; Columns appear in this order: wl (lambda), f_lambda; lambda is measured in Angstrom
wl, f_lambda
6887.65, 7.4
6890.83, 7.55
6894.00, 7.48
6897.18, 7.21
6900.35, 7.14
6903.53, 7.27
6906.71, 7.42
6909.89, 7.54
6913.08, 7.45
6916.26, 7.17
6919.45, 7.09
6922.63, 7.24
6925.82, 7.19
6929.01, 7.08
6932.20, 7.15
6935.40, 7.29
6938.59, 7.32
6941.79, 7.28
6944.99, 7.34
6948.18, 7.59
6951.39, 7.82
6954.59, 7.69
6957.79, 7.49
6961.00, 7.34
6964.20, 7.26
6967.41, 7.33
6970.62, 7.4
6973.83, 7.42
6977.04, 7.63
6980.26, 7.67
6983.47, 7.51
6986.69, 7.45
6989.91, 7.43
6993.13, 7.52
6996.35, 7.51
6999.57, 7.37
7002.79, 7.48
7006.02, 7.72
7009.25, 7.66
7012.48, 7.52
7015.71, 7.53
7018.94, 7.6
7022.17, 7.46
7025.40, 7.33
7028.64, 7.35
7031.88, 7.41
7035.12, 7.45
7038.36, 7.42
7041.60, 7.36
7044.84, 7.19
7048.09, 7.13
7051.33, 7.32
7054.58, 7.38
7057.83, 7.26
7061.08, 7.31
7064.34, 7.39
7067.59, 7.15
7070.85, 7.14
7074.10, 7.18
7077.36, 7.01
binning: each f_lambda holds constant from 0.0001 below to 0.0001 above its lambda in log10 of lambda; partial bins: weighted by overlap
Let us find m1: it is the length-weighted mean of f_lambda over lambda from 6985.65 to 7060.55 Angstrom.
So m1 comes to 7.43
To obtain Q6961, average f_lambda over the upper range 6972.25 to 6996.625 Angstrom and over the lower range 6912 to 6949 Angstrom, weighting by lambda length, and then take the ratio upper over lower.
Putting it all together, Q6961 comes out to 1.04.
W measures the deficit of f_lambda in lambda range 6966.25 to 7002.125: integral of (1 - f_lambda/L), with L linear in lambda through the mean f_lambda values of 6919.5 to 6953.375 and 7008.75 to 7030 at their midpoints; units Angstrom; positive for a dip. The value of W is -0.3 Angstrom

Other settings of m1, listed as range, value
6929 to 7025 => 7.47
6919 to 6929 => 7.17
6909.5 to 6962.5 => 7.35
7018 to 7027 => 7.46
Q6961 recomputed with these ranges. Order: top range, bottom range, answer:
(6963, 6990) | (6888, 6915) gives 1.01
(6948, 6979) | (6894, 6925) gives 1.03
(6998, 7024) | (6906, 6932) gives 1.04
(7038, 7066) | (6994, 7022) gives 0.97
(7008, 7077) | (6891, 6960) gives 1.00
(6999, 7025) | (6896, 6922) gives 1.03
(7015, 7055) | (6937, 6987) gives 0.99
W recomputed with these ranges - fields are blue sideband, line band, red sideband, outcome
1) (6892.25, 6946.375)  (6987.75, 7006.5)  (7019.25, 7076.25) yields -0.5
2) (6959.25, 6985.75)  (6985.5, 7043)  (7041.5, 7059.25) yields -1.0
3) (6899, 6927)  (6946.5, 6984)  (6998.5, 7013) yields -0.4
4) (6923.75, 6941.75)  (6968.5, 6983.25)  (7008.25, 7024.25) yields -0.3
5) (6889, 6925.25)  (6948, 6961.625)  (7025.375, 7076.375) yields -0.5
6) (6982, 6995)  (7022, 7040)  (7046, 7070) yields -0.1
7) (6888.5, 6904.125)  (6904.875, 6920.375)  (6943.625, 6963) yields 0.1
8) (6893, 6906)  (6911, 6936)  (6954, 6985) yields 0.4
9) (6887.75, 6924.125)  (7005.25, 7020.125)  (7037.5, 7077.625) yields -0.7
